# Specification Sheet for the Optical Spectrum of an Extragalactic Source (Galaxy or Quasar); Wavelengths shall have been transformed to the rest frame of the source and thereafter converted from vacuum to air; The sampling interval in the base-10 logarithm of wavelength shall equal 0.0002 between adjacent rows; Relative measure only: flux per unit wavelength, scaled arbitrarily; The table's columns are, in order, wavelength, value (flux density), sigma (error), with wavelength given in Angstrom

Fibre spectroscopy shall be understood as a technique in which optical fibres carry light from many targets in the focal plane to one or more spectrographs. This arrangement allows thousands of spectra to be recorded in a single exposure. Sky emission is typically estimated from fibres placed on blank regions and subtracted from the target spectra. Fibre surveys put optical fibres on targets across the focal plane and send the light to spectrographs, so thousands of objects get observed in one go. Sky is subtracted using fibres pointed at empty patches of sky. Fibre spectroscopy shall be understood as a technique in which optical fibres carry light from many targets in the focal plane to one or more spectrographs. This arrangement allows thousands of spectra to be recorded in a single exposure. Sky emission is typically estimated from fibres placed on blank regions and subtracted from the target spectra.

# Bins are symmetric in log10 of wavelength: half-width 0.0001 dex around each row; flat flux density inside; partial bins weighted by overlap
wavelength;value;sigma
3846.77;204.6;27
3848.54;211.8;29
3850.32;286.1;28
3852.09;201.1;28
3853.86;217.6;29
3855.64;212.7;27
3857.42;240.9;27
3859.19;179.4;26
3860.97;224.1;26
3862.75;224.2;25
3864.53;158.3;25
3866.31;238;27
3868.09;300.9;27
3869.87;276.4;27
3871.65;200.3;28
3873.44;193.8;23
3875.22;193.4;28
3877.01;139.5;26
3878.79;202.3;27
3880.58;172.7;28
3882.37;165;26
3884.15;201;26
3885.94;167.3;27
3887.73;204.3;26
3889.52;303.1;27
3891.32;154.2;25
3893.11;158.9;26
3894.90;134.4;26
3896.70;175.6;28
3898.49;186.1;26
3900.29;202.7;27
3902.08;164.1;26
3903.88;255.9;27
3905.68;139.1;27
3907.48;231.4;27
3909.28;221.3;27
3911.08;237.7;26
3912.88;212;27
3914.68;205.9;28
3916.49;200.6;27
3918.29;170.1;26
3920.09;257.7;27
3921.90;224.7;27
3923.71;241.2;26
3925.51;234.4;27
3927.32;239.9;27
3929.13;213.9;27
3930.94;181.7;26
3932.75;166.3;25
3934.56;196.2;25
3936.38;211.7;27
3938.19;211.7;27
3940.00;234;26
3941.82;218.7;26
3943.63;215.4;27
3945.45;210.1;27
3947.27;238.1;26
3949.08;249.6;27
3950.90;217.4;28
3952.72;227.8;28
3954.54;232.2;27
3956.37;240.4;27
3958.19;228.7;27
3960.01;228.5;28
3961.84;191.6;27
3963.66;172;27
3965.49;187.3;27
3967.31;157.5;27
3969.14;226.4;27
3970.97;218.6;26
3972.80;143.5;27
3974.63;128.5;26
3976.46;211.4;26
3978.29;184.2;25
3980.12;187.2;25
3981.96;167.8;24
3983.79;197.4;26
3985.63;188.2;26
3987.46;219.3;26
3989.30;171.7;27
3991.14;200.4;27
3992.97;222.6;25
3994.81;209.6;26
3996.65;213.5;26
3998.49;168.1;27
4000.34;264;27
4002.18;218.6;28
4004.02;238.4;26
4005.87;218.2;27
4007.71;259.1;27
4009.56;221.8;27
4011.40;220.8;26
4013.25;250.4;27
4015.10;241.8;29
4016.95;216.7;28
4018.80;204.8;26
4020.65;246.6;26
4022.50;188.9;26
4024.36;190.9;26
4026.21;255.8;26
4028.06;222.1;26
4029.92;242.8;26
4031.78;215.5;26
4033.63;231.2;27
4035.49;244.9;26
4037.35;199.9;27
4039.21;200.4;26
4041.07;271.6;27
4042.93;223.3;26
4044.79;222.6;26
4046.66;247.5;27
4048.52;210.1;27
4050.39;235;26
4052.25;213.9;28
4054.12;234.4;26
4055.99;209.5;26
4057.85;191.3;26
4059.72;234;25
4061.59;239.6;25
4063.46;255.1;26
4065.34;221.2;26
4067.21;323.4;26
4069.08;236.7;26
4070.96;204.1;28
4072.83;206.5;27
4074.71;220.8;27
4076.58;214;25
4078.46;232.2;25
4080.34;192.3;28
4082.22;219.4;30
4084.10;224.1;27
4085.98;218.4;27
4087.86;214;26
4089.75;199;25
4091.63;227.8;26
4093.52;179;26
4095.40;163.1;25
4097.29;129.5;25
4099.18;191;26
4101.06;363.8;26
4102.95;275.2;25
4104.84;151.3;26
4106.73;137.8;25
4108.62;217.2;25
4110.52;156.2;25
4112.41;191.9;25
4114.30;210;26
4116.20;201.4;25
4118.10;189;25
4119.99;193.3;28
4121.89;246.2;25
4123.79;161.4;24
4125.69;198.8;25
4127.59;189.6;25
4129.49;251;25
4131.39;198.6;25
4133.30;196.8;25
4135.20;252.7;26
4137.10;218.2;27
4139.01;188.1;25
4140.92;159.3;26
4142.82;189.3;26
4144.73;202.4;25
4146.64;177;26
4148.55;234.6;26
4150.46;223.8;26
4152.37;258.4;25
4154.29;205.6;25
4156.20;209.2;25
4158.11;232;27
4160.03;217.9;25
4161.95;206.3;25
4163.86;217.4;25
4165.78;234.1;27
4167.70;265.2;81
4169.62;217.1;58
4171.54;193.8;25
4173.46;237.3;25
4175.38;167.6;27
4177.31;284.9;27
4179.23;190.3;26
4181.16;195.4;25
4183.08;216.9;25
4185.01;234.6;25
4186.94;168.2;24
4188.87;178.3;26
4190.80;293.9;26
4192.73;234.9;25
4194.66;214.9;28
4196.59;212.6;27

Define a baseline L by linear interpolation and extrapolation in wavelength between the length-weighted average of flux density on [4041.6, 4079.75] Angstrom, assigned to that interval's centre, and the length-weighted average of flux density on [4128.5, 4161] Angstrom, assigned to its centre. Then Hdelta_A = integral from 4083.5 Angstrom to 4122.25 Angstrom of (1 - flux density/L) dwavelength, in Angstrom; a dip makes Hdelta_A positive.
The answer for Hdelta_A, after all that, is 3.1 Angstrom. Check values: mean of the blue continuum 229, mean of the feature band 203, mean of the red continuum 213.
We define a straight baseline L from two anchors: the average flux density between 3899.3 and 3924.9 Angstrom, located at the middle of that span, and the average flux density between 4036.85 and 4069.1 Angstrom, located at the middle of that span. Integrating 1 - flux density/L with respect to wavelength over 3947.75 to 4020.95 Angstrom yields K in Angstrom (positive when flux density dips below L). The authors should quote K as 4.14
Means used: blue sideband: 212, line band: 210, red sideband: 232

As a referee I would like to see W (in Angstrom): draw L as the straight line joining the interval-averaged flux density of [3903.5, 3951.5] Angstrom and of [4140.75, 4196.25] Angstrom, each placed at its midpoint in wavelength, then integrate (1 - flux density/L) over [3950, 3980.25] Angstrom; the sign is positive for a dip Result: 2.3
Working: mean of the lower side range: 216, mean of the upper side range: 217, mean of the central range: 199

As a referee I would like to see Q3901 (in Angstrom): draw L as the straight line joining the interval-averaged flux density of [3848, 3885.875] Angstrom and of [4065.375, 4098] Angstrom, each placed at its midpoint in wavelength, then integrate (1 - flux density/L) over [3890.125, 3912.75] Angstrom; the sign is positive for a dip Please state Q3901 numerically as 2.1 Angstrom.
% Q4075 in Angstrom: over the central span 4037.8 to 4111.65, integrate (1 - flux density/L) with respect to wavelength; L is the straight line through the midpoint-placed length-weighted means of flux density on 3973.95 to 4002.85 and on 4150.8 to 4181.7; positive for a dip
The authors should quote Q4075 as -3.2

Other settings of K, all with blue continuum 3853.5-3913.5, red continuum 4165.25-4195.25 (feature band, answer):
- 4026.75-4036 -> -0.9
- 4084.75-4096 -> 0.7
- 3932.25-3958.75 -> -1.9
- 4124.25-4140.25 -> 0.6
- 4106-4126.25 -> 2.3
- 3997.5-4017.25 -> -1.8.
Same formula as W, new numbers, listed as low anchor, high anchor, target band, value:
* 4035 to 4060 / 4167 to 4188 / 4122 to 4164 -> 1.5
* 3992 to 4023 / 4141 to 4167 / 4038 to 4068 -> -1.5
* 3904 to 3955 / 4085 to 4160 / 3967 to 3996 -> 3.1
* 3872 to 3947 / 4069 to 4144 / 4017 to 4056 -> -4.0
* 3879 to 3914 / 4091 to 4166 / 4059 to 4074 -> -2.7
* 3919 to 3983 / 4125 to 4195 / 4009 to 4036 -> -2.0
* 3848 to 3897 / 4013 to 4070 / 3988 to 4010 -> 0.6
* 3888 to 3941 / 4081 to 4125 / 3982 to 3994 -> 0.4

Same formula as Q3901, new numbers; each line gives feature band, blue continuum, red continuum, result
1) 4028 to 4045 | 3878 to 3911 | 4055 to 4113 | -1.56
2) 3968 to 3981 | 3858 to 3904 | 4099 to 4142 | 1.05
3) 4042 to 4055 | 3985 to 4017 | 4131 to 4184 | -0.53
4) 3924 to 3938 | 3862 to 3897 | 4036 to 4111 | -0.31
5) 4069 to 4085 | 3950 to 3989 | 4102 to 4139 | -1.21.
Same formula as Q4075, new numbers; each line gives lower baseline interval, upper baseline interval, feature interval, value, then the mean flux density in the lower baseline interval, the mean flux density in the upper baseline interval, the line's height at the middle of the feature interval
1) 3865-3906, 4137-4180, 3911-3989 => -2.21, 197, 214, 201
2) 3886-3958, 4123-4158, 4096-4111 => 0.33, 211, 207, 208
